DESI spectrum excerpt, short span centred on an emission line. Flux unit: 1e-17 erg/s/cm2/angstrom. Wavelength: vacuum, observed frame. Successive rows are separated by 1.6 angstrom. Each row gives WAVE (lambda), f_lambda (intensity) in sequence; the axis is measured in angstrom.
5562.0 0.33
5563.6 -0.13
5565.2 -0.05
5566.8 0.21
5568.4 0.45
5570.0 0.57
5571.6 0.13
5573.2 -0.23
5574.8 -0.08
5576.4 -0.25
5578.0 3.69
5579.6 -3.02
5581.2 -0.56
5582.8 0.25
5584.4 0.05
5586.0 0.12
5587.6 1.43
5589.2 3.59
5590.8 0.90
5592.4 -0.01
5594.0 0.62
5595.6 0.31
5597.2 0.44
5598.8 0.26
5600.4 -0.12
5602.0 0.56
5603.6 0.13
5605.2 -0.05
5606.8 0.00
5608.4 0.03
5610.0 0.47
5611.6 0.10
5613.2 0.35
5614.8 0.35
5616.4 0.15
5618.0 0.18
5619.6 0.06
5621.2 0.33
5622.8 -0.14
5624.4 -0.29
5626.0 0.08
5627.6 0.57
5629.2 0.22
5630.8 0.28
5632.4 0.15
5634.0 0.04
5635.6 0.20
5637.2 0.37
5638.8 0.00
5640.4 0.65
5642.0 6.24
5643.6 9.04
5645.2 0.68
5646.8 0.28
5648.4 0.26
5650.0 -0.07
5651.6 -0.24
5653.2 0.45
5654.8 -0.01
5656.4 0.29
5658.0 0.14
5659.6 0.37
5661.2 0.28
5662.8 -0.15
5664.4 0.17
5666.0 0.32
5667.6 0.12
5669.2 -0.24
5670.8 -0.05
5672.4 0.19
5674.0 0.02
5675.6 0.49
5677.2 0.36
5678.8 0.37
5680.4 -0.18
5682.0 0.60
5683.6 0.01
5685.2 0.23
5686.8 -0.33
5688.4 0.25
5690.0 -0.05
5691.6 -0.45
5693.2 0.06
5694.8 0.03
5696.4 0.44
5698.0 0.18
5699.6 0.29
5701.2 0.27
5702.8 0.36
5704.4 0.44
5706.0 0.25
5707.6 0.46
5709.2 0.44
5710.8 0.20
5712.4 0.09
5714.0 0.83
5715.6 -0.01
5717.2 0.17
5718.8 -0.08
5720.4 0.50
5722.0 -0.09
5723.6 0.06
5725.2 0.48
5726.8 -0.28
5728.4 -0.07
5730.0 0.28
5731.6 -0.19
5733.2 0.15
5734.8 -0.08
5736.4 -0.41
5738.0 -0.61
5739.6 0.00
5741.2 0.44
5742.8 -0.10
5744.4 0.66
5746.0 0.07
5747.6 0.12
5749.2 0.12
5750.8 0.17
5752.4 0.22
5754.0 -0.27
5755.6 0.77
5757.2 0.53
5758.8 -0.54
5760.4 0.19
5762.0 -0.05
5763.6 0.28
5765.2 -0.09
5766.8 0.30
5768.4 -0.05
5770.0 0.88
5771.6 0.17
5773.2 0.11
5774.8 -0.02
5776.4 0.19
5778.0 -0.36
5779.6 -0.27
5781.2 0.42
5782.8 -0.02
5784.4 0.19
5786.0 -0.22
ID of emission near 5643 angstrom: [O III] 5007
